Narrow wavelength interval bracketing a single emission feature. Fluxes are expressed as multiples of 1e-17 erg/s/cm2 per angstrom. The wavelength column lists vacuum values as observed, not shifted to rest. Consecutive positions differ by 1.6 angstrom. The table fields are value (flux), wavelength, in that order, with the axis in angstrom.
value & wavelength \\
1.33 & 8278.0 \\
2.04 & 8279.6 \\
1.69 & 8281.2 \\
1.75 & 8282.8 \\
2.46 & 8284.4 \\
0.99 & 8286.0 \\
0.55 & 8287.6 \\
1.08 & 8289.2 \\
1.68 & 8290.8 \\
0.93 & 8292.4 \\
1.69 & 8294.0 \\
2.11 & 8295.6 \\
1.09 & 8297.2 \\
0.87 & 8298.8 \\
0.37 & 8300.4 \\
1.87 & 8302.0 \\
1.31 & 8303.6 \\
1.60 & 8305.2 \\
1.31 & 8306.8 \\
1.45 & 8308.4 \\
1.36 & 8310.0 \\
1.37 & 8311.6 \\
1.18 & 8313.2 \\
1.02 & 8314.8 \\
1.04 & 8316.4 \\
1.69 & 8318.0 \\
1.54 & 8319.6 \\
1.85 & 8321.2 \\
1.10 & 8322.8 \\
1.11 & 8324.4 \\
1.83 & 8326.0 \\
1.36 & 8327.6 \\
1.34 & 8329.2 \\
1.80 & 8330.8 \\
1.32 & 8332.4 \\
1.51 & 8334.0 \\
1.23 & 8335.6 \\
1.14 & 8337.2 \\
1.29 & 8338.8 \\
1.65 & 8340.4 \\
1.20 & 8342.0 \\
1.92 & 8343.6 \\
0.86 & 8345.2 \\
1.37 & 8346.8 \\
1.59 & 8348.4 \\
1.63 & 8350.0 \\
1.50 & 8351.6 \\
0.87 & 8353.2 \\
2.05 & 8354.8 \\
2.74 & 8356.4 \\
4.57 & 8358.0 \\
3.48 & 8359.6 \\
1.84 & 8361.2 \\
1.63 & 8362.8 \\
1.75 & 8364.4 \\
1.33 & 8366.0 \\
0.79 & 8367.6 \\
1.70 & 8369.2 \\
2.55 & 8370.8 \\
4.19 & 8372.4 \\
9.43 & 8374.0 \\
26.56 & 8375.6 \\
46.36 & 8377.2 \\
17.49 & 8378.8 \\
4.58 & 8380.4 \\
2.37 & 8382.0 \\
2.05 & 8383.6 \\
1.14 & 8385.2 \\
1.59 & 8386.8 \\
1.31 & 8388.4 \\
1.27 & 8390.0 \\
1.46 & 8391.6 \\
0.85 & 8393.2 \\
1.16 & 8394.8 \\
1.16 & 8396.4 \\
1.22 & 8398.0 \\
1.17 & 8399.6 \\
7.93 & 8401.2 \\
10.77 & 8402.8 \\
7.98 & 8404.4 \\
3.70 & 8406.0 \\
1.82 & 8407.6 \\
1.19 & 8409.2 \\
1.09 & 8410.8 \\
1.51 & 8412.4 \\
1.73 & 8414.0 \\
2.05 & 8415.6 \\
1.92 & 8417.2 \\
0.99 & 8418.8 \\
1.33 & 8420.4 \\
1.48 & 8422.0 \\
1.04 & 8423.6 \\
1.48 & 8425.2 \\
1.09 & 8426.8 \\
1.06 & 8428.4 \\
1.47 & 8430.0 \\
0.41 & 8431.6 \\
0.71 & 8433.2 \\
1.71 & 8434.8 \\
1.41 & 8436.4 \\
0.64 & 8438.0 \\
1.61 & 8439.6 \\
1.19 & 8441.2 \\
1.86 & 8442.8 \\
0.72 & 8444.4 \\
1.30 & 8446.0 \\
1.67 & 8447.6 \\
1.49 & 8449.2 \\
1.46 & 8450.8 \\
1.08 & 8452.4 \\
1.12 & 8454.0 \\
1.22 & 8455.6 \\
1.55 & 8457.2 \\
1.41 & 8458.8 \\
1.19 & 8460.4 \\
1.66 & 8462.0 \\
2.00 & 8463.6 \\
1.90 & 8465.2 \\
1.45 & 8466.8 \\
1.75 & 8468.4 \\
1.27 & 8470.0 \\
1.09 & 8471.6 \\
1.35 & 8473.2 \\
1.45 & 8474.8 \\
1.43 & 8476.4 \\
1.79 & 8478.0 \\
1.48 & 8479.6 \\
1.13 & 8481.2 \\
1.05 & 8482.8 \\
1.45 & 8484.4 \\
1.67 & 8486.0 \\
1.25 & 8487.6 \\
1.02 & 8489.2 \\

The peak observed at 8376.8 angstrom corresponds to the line H-alpha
